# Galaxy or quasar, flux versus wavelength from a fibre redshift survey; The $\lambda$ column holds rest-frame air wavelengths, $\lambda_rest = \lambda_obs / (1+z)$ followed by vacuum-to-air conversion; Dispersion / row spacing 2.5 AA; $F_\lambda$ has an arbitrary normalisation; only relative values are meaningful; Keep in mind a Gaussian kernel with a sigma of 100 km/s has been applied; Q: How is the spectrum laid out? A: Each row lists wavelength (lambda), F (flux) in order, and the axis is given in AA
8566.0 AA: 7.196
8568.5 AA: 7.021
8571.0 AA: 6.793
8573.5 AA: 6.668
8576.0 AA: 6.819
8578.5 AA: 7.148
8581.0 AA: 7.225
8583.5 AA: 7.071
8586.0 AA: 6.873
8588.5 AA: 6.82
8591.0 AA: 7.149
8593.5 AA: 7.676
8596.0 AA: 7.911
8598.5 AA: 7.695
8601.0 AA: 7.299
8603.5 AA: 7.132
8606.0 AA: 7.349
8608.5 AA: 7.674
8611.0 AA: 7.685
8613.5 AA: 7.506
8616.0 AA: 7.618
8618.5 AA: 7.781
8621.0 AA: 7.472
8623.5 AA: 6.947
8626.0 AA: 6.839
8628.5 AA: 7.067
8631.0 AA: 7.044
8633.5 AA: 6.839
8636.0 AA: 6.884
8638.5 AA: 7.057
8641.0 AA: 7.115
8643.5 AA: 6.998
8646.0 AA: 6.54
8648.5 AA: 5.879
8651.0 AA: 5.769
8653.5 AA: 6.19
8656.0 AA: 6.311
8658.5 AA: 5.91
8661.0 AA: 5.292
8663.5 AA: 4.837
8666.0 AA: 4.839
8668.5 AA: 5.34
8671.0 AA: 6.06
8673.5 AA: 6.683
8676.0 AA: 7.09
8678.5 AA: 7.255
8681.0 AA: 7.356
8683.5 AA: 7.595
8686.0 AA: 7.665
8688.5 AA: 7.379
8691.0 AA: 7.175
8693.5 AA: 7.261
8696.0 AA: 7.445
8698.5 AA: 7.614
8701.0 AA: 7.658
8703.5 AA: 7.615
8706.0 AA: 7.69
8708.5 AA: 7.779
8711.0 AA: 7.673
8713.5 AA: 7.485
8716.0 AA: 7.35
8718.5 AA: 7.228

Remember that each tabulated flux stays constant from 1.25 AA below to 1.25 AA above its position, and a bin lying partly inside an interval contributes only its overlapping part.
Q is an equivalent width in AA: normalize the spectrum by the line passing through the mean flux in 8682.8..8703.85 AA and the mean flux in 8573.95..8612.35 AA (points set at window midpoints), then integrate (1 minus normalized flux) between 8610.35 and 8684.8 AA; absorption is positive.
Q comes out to 7.4 AA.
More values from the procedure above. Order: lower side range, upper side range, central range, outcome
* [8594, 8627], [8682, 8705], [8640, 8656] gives 2.3 AA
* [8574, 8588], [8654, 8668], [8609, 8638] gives -5.0 AA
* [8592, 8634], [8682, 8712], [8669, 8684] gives 1.2 AA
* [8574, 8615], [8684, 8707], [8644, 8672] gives 6.3 AA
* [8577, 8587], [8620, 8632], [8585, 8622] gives -2.0 AA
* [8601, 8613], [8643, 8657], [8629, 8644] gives -0.9 AA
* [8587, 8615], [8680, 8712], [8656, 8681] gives 5.0 AA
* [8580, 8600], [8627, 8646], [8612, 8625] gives -0.7 AA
